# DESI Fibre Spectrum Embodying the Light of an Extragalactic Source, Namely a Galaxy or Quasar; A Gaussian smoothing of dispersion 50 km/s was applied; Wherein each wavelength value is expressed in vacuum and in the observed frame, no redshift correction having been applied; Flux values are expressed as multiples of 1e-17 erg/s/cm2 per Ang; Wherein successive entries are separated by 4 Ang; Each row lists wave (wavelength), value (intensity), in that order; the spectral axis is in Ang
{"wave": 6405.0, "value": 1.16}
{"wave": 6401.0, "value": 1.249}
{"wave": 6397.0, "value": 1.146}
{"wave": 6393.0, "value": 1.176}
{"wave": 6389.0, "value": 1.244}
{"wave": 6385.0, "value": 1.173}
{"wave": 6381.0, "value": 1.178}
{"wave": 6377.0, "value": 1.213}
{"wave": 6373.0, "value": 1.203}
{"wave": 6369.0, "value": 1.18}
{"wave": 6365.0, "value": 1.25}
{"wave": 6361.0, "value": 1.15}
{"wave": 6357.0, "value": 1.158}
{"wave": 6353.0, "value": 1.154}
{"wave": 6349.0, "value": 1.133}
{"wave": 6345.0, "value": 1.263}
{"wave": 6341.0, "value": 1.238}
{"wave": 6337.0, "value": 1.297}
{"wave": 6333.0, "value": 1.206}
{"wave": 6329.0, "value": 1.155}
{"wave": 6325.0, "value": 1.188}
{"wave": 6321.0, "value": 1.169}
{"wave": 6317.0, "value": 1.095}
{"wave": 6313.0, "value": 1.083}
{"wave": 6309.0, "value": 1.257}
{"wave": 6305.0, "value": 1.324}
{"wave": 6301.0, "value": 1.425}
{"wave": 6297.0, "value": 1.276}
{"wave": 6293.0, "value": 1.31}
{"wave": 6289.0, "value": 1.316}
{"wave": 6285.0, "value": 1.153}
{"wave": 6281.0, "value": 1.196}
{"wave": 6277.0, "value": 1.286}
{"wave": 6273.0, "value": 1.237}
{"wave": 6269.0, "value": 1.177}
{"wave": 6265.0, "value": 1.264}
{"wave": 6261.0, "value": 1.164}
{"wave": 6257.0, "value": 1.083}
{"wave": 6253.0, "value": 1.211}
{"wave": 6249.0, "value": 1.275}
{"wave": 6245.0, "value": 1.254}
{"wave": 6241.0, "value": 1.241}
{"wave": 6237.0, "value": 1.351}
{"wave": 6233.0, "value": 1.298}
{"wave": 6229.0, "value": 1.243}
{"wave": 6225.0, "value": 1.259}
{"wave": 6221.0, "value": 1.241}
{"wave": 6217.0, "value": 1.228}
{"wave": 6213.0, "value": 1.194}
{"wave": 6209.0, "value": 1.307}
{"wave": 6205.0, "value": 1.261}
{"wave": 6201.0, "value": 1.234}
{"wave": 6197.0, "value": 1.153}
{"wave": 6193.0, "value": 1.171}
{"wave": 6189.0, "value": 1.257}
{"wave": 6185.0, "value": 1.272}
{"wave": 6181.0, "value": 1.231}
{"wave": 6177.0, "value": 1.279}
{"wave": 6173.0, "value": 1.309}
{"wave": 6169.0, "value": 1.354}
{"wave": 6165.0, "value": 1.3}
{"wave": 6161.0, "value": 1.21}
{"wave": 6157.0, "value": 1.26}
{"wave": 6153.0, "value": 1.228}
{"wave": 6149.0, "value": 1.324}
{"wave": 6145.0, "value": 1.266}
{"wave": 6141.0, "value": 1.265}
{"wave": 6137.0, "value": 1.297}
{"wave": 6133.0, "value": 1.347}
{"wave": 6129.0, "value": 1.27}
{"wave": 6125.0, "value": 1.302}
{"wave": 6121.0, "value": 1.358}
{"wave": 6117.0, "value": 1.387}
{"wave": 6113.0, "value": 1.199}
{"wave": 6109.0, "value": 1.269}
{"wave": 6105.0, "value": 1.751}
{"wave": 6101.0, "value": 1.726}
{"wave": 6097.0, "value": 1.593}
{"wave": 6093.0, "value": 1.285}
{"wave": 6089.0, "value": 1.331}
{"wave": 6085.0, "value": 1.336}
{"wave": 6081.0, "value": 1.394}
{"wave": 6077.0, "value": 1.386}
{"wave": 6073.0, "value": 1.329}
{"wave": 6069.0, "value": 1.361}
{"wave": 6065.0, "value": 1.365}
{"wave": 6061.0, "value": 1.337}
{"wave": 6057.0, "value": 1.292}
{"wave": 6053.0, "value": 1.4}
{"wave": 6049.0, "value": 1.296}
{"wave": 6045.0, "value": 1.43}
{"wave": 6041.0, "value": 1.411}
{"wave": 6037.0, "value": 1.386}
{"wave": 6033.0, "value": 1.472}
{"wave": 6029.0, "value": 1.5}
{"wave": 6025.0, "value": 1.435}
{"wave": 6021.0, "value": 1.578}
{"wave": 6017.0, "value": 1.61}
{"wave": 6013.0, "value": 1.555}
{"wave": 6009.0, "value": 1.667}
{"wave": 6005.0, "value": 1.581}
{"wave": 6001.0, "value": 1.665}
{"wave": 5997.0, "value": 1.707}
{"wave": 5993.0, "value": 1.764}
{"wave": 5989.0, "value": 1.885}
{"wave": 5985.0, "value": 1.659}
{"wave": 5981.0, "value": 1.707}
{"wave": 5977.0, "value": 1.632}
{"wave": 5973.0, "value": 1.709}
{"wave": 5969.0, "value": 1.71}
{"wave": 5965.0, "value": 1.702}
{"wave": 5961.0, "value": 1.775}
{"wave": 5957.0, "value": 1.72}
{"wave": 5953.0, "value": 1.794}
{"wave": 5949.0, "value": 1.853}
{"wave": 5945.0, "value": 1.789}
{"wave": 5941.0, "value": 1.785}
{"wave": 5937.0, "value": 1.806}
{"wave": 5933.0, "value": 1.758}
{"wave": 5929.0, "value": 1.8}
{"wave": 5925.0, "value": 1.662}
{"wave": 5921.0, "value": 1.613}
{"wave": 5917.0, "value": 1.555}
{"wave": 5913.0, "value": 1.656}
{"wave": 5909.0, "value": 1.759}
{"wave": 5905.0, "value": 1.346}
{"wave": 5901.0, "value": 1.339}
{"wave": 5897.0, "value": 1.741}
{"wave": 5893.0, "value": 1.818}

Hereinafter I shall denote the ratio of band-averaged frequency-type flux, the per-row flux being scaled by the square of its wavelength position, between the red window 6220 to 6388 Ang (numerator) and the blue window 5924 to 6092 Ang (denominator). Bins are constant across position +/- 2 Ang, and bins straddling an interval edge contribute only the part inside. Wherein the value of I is 0.9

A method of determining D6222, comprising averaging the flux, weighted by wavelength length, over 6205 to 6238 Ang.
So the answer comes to 1.26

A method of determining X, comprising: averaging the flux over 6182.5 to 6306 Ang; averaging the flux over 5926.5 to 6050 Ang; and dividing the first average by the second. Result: 0.8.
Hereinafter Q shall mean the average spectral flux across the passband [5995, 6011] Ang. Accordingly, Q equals 1.66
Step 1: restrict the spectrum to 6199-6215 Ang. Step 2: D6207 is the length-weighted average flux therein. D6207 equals 1.25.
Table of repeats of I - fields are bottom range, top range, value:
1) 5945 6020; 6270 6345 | 0.80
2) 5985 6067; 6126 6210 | 0.87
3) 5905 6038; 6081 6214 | 0.83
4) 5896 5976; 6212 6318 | 0.82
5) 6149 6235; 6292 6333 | 1.02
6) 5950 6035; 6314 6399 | 0.81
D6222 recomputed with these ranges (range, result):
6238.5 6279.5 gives 1.22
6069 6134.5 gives 1.39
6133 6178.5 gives 1.28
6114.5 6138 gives 1.33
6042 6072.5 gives 1.36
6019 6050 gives 1.44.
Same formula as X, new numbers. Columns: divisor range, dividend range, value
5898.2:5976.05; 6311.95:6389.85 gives 0.70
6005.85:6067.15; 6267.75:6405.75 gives 0.84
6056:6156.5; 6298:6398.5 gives 0.89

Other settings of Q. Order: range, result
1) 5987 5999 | 1.79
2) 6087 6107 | 1.54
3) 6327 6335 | 1.18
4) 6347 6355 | 1.14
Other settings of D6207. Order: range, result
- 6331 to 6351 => 1.23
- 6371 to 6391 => 1.2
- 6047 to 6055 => 1.35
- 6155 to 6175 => 1.29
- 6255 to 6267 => 1.17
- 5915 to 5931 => 1.66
